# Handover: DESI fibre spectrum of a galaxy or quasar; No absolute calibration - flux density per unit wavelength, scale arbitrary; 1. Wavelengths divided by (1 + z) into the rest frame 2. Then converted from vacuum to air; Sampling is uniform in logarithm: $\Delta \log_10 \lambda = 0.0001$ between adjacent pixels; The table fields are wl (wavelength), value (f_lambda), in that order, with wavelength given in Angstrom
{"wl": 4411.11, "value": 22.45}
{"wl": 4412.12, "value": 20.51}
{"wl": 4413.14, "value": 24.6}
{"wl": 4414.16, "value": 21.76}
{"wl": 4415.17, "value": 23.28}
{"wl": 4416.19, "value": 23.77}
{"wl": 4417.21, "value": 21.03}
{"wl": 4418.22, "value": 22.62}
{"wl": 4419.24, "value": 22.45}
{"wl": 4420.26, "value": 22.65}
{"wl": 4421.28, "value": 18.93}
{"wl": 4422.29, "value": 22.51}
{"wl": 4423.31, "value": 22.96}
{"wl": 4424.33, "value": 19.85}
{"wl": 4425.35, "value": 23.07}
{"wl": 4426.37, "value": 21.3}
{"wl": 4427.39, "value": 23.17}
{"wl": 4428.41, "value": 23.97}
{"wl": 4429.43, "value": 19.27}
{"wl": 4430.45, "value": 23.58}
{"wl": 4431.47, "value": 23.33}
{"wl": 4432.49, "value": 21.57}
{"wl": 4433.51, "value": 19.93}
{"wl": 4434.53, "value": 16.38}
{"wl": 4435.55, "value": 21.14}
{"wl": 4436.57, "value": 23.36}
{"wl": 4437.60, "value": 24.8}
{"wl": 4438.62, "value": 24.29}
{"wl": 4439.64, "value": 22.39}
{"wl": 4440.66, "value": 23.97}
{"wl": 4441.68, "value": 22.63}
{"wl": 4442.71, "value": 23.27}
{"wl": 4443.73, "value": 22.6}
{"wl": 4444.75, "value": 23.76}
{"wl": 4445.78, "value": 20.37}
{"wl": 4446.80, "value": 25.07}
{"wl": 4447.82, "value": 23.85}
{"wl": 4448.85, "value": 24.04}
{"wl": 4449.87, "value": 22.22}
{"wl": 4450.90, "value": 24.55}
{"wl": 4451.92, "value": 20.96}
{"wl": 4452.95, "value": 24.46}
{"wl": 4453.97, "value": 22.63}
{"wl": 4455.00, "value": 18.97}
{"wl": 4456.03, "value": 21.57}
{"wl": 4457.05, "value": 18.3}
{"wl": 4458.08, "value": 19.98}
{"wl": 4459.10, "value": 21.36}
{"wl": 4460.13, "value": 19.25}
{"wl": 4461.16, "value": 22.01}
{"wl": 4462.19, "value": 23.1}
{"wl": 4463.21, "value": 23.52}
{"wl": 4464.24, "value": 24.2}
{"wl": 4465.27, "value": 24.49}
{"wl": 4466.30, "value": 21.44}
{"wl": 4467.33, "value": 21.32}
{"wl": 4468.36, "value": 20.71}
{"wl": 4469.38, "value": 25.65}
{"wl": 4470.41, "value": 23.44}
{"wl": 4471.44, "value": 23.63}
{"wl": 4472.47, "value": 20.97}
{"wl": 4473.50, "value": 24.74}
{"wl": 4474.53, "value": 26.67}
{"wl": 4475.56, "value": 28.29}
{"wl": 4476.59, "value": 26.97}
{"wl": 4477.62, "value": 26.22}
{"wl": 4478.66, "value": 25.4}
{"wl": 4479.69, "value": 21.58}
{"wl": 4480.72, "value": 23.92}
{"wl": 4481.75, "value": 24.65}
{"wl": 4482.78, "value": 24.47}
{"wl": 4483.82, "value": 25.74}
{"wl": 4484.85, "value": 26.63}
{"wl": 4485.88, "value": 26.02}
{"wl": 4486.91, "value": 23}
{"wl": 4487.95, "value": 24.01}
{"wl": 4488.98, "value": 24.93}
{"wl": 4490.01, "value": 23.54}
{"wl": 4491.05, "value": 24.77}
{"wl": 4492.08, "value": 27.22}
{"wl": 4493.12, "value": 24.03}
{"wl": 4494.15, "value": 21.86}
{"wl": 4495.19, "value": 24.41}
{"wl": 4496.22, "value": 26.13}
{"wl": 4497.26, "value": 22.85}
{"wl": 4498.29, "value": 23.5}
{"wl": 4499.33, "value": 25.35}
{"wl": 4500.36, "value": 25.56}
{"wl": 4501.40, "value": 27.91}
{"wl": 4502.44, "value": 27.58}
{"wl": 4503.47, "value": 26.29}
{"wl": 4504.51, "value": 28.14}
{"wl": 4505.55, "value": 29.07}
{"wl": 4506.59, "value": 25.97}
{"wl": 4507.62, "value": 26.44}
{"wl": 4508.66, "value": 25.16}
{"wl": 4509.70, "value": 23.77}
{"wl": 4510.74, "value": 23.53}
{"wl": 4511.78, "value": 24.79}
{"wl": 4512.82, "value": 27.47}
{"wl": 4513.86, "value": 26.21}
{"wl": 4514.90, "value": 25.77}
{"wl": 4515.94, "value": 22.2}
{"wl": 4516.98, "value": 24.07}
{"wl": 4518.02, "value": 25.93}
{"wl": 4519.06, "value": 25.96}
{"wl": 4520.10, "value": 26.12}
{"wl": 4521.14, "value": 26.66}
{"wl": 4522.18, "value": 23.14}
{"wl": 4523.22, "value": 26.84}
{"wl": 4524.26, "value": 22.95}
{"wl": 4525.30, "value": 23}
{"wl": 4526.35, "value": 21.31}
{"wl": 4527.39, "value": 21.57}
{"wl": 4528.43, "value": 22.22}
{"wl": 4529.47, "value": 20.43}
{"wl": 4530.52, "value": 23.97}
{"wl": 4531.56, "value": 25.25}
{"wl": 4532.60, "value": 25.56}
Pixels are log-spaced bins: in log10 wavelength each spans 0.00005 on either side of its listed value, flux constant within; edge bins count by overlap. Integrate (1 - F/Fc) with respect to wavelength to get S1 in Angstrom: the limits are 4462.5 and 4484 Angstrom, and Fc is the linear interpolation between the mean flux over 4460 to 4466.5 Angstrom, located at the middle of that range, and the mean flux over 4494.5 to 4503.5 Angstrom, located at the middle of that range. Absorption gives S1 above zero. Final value -0.6 Angstrom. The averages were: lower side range 22.8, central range 24.2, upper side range 25.4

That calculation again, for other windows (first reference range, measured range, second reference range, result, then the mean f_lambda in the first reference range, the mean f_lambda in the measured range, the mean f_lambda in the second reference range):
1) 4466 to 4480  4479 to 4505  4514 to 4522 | -0.4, 24.2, 25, 25.2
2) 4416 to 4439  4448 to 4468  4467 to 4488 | 1.3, 22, 22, 24.5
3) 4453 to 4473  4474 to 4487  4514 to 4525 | -1.4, 22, 25.4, 25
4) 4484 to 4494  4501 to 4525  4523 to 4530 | -2.5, 24.8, 25.7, 22.4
